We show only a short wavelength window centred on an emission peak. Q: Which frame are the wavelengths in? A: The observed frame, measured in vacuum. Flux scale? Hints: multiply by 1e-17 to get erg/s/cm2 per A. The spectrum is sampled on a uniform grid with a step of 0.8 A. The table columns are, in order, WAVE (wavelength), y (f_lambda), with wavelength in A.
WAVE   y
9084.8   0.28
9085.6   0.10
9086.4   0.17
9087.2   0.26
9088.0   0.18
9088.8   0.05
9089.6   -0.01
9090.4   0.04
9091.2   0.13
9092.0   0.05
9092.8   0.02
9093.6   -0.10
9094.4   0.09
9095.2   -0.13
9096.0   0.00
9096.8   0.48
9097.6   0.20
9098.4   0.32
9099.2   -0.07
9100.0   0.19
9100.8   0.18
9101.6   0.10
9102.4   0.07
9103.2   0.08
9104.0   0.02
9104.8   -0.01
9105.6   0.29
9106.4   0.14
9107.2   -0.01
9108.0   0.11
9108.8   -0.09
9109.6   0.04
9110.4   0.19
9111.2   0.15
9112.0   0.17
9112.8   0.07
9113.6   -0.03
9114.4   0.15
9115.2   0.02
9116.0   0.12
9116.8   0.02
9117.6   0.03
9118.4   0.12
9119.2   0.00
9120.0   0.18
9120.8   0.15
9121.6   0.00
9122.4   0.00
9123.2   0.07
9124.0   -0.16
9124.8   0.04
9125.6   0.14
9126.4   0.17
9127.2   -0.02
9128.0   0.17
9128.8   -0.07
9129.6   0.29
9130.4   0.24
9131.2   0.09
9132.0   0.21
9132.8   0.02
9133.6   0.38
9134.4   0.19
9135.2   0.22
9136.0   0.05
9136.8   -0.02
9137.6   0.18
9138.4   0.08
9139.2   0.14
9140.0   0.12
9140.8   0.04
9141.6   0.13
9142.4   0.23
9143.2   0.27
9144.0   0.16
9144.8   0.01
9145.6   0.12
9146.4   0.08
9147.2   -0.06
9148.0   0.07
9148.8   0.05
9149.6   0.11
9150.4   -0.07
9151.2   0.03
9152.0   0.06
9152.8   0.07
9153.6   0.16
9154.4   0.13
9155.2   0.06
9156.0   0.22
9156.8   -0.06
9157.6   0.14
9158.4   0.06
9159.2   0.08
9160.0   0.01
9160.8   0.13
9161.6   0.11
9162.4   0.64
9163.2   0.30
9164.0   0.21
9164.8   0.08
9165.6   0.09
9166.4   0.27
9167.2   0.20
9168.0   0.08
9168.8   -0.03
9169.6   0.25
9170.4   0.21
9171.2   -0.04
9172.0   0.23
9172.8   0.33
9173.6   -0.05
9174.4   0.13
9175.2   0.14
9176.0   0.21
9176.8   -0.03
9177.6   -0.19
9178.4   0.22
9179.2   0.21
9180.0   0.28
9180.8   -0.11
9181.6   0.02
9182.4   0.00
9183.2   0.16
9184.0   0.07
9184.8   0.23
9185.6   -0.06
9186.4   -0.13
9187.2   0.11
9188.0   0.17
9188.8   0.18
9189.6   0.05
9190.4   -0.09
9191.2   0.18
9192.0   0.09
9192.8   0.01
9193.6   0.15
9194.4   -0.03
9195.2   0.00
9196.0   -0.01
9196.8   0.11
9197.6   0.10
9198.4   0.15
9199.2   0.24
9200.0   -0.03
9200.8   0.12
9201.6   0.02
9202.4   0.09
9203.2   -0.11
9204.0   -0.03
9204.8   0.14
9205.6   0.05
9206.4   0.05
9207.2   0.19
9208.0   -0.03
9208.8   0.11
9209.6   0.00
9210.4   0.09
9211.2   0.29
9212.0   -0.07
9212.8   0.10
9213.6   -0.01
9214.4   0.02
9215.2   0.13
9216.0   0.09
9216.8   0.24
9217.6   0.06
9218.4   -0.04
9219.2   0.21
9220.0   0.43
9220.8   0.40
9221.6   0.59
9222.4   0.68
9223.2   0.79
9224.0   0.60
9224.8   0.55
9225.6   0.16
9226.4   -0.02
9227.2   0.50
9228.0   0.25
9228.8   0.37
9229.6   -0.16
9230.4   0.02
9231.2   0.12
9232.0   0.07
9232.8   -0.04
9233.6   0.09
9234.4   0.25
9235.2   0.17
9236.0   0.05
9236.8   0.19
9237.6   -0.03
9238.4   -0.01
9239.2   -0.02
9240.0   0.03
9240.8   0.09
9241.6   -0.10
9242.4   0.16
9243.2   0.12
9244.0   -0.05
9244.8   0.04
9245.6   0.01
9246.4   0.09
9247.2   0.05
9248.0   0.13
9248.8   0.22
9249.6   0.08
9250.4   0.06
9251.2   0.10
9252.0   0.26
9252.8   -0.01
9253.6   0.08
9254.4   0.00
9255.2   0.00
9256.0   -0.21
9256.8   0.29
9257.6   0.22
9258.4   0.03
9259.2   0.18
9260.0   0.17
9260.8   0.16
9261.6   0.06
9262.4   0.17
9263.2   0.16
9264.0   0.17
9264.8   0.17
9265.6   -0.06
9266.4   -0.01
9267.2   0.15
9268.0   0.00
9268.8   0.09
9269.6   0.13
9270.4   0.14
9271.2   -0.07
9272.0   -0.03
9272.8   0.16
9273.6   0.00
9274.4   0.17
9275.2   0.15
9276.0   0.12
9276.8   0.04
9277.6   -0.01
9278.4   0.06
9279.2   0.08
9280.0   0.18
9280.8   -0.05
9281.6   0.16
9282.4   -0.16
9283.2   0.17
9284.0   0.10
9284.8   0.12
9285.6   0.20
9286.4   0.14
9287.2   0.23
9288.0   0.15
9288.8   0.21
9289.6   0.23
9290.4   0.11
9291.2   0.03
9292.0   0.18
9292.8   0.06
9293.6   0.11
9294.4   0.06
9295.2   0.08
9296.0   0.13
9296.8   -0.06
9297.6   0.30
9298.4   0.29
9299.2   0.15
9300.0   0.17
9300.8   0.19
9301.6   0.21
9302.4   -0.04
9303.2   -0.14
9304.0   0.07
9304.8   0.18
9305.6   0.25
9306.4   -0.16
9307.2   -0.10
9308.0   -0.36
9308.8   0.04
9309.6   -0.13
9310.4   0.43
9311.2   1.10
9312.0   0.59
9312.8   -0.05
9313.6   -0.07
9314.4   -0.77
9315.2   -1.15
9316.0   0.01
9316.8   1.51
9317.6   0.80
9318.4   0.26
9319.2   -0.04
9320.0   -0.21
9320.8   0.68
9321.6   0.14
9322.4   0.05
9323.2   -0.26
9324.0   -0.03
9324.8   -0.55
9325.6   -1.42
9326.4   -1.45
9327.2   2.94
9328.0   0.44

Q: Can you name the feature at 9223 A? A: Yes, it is H-beta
